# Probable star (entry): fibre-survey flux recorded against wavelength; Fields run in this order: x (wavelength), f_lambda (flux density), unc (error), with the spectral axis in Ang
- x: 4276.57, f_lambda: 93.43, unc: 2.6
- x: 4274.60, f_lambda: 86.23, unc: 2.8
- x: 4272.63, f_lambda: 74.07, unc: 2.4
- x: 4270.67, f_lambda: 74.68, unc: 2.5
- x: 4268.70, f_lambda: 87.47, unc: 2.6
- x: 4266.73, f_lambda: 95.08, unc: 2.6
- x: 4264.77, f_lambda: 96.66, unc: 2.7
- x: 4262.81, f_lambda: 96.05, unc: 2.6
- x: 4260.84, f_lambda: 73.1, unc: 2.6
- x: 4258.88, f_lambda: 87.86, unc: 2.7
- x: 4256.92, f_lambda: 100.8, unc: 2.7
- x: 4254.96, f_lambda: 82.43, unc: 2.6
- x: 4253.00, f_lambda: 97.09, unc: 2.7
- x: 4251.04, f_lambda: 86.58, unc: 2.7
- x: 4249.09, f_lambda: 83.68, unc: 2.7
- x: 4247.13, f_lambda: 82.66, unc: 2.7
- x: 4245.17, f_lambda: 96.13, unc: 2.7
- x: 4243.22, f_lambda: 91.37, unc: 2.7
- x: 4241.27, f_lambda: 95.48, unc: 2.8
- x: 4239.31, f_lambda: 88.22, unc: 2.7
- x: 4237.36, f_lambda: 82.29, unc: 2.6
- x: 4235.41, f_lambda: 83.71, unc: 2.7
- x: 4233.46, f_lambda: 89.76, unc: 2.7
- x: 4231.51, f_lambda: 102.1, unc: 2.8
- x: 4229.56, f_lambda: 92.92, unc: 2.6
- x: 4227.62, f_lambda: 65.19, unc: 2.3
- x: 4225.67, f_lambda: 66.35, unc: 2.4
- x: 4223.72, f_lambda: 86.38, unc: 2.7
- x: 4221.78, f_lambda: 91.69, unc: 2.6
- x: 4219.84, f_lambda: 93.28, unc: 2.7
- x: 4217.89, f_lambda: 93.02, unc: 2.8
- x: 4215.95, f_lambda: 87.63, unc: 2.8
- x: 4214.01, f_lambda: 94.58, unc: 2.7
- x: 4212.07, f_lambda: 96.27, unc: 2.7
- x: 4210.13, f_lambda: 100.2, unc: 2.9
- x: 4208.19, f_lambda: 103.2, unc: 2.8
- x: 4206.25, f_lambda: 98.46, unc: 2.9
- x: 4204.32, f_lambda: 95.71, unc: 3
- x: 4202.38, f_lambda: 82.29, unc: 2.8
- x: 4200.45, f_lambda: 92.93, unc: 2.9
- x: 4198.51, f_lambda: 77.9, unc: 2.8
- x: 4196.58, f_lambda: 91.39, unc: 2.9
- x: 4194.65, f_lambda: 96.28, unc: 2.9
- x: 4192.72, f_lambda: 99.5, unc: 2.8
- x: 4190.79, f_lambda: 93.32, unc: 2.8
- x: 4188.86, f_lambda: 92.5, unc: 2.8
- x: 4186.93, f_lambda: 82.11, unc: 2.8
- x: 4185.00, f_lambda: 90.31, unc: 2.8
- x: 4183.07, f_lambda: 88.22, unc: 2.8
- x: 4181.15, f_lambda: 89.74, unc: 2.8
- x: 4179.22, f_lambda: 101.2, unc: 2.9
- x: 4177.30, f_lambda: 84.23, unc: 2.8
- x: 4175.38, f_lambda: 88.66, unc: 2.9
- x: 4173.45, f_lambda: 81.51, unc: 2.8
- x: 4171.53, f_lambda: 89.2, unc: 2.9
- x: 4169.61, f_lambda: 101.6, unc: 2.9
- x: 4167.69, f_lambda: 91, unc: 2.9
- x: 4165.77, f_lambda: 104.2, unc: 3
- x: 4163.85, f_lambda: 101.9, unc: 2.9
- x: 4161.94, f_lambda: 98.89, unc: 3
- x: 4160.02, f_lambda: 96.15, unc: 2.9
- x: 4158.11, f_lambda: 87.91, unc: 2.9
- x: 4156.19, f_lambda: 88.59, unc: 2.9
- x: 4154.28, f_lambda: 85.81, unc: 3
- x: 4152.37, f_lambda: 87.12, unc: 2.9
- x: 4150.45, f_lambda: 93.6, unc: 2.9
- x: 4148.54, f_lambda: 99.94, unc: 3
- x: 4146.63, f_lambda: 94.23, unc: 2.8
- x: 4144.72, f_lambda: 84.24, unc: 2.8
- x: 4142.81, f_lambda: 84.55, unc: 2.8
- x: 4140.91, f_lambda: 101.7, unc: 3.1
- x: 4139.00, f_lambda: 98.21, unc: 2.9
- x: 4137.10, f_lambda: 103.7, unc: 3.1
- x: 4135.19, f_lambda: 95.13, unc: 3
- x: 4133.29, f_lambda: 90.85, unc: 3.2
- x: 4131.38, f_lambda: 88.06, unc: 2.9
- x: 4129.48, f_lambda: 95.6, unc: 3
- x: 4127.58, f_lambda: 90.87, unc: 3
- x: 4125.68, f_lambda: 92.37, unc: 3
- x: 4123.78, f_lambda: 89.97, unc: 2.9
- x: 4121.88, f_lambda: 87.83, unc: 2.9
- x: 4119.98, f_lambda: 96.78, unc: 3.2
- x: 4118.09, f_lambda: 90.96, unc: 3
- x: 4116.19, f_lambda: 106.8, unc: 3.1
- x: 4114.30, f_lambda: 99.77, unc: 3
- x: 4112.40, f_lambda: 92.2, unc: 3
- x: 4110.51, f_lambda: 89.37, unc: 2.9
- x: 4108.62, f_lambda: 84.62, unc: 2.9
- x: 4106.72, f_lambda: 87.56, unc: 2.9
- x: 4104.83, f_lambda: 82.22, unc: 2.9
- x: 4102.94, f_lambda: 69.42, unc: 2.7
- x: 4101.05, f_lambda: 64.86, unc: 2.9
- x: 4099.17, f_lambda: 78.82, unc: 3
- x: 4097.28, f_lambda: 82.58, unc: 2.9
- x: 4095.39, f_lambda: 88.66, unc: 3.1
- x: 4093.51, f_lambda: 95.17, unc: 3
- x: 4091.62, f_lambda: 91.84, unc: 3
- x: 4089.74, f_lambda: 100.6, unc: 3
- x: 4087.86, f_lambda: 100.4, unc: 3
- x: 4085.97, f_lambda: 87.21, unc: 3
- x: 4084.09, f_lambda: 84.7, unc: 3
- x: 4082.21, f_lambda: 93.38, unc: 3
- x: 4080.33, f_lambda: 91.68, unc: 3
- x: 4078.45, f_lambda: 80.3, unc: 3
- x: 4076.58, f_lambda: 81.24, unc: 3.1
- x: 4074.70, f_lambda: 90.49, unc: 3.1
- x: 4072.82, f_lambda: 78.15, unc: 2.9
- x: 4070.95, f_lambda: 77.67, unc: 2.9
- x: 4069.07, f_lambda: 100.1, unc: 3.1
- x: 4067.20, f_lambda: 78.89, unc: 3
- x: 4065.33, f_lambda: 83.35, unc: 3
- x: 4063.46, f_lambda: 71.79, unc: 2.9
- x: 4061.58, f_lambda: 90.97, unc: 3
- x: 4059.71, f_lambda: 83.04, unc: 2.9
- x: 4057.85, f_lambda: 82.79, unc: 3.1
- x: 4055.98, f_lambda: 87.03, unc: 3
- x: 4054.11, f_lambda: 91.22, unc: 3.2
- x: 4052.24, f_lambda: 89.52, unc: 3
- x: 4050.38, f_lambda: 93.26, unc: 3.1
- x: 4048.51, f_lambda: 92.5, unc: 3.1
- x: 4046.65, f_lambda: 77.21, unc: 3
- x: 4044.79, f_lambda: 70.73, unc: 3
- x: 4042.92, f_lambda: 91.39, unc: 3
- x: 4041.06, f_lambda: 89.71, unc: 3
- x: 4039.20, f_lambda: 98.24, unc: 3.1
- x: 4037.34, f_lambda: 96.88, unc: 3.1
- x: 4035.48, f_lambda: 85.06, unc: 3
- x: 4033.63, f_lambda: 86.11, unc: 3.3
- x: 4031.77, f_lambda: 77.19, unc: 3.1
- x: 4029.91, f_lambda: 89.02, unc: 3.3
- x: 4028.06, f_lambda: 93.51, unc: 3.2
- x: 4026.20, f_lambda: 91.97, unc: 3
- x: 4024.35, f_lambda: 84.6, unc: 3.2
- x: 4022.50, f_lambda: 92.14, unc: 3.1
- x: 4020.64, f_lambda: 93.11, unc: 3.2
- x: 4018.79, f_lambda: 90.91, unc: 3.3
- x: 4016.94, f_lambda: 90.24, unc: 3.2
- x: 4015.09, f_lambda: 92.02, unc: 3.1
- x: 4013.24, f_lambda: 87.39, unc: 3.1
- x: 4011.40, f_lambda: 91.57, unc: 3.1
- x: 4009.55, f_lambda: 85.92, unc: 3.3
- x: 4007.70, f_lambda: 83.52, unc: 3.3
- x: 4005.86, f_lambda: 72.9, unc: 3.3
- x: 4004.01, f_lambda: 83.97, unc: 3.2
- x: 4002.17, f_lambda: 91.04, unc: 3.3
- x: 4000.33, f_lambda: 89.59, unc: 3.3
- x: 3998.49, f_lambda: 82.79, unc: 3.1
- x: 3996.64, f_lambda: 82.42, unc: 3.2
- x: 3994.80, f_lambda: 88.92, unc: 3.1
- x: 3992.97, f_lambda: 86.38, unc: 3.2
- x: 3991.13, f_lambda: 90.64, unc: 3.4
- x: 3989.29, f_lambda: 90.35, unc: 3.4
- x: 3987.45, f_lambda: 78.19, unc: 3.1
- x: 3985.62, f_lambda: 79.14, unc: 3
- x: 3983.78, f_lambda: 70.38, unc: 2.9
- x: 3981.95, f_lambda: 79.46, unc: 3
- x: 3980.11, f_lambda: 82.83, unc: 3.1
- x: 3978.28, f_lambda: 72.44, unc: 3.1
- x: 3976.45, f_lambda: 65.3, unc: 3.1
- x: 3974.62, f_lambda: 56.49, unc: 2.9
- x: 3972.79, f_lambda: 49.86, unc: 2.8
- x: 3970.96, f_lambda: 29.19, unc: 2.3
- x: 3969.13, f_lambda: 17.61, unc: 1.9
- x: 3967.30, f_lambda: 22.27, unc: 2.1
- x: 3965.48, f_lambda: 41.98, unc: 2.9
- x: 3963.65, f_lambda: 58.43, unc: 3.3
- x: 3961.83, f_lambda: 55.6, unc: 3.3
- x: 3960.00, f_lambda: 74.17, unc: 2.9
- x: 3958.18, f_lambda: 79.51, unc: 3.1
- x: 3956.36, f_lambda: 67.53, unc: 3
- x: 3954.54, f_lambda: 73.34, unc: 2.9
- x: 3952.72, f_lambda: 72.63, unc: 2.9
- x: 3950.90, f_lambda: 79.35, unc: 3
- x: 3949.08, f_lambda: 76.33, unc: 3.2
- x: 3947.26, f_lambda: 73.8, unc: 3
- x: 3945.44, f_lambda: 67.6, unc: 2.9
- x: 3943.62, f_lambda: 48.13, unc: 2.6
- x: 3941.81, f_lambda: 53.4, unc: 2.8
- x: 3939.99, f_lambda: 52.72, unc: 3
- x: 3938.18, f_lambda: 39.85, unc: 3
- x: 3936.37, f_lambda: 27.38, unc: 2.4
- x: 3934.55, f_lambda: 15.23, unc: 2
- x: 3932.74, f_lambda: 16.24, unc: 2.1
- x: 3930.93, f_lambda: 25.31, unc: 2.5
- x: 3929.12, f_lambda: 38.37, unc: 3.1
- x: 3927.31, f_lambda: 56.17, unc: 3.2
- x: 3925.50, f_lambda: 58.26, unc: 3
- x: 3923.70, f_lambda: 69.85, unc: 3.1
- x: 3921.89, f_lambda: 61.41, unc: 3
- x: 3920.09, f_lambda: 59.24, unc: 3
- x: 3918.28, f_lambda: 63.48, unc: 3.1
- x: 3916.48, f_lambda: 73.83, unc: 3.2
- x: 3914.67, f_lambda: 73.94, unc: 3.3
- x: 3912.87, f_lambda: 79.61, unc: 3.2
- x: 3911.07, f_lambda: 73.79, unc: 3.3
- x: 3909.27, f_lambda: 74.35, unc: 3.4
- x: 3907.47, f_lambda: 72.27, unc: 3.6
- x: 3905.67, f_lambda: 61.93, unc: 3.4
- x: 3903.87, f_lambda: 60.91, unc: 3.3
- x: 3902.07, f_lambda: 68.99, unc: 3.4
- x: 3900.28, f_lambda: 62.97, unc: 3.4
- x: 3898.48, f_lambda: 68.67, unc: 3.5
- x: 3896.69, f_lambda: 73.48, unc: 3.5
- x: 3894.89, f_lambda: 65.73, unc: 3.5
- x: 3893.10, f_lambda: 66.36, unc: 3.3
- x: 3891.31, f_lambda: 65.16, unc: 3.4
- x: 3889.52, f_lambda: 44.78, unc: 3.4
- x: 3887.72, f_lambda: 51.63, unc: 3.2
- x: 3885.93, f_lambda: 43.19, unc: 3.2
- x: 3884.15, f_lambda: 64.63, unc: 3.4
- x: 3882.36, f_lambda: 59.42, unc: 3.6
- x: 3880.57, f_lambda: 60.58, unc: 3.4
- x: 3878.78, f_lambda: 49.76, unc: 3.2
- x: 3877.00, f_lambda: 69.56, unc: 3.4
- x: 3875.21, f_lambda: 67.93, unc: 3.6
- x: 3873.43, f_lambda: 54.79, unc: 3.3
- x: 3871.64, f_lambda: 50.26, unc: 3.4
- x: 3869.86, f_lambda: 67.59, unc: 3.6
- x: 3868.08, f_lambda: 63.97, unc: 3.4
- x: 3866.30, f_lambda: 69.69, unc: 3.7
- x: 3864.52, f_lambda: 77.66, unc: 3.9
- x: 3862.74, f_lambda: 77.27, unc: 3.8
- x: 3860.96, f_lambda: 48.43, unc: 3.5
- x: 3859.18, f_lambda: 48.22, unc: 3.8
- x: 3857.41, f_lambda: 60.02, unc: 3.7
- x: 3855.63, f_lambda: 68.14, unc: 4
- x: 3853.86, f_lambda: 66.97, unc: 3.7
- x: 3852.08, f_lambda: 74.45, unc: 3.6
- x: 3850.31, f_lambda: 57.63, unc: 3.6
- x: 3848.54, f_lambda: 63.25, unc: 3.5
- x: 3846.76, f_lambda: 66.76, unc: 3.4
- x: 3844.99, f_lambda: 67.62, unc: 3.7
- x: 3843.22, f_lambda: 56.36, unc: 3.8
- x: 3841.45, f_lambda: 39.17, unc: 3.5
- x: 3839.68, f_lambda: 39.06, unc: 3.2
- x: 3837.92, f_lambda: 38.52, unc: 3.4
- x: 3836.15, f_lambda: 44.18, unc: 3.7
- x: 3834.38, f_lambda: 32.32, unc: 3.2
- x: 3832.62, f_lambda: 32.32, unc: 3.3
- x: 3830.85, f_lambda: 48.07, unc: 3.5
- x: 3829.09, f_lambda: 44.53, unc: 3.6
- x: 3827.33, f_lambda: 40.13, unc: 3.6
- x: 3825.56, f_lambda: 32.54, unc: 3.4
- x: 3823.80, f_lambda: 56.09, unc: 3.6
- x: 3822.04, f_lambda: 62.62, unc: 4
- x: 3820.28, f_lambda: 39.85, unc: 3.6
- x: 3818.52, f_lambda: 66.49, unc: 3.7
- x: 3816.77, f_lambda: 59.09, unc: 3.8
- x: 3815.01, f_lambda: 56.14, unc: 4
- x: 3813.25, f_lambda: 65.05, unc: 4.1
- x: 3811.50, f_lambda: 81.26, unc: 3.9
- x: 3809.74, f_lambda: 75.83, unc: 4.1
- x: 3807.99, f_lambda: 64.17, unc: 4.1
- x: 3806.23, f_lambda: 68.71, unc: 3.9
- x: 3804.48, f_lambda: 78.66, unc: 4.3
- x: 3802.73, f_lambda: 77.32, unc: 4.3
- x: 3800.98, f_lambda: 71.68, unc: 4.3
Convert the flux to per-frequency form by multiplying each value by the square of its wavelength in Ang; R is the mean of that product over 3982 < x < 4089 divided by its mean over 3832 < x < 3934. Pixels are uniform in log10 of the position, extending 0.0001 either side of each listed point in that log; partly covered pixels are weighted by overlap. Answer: 1.6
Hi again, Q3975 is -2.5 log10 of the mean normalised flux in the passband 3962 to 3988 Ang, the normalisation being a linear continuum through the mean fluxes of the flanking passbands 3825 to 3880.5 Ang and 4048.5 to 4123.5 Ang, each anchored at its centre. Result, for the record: 0.26 mag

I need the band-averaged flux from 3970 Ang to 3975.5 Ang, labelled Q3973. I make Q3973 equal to 44.9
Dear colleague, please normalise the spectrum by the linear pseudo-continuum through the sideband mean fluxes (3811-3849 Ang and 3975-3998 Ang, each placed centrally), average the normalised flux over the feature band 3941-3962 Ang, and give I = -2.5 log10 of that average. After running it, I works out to 0.07 mag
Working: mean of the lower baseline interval 51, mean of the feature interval 69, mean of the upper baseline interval 80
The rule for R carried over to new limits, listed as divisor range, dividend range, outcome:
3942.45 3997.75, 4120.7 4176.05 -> 1.51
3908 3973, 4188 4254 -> 1.86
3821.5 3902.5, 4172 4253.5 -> 1.87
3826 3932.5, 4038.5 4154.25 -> 1.69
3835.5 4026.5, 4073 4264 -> 1.55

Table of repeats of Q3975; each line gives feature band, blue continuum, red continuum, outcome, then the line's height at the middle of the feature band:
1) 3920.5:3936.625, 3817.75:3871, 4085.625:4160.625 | 0.48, 65.8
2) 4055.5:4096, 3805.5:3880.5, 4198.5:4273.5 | -0.15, 76.1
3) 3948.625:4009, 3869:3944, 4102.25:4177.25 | -0.03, 68.2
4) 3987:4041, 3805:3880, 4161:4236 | -0.19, 73.8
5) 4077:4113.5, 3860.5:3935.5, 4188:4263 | -0.11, 78.1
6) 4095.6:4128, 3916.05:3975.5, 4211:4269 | -0.19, 73.3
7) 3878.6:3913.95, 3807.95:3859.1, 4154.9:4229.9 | -0.04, 61.2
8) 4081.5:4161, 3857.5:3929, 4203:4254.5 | -0.12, 81.4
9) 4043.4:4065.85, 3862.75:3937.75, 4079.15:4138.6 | -0.03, 82.1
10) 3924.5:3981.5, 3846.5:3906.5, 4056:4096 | 0.33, 71.9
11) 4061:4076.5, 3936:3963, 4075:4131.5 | 0.00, 83.2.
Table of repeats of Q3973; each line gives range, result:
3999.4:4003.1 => 90.5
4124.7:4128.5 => 91.6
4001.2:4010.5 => 83.5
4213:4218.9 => 91.7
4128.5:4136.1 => 92.4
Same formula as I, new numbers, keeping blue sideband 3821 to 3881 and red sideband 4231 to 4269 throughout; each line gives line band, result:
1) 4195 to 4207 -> -0.05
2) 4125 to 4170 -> -0.16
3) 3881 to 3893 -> 0.06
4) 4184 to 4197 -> -0.09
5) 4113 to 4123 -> -0.22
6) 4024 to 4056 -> -0.22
